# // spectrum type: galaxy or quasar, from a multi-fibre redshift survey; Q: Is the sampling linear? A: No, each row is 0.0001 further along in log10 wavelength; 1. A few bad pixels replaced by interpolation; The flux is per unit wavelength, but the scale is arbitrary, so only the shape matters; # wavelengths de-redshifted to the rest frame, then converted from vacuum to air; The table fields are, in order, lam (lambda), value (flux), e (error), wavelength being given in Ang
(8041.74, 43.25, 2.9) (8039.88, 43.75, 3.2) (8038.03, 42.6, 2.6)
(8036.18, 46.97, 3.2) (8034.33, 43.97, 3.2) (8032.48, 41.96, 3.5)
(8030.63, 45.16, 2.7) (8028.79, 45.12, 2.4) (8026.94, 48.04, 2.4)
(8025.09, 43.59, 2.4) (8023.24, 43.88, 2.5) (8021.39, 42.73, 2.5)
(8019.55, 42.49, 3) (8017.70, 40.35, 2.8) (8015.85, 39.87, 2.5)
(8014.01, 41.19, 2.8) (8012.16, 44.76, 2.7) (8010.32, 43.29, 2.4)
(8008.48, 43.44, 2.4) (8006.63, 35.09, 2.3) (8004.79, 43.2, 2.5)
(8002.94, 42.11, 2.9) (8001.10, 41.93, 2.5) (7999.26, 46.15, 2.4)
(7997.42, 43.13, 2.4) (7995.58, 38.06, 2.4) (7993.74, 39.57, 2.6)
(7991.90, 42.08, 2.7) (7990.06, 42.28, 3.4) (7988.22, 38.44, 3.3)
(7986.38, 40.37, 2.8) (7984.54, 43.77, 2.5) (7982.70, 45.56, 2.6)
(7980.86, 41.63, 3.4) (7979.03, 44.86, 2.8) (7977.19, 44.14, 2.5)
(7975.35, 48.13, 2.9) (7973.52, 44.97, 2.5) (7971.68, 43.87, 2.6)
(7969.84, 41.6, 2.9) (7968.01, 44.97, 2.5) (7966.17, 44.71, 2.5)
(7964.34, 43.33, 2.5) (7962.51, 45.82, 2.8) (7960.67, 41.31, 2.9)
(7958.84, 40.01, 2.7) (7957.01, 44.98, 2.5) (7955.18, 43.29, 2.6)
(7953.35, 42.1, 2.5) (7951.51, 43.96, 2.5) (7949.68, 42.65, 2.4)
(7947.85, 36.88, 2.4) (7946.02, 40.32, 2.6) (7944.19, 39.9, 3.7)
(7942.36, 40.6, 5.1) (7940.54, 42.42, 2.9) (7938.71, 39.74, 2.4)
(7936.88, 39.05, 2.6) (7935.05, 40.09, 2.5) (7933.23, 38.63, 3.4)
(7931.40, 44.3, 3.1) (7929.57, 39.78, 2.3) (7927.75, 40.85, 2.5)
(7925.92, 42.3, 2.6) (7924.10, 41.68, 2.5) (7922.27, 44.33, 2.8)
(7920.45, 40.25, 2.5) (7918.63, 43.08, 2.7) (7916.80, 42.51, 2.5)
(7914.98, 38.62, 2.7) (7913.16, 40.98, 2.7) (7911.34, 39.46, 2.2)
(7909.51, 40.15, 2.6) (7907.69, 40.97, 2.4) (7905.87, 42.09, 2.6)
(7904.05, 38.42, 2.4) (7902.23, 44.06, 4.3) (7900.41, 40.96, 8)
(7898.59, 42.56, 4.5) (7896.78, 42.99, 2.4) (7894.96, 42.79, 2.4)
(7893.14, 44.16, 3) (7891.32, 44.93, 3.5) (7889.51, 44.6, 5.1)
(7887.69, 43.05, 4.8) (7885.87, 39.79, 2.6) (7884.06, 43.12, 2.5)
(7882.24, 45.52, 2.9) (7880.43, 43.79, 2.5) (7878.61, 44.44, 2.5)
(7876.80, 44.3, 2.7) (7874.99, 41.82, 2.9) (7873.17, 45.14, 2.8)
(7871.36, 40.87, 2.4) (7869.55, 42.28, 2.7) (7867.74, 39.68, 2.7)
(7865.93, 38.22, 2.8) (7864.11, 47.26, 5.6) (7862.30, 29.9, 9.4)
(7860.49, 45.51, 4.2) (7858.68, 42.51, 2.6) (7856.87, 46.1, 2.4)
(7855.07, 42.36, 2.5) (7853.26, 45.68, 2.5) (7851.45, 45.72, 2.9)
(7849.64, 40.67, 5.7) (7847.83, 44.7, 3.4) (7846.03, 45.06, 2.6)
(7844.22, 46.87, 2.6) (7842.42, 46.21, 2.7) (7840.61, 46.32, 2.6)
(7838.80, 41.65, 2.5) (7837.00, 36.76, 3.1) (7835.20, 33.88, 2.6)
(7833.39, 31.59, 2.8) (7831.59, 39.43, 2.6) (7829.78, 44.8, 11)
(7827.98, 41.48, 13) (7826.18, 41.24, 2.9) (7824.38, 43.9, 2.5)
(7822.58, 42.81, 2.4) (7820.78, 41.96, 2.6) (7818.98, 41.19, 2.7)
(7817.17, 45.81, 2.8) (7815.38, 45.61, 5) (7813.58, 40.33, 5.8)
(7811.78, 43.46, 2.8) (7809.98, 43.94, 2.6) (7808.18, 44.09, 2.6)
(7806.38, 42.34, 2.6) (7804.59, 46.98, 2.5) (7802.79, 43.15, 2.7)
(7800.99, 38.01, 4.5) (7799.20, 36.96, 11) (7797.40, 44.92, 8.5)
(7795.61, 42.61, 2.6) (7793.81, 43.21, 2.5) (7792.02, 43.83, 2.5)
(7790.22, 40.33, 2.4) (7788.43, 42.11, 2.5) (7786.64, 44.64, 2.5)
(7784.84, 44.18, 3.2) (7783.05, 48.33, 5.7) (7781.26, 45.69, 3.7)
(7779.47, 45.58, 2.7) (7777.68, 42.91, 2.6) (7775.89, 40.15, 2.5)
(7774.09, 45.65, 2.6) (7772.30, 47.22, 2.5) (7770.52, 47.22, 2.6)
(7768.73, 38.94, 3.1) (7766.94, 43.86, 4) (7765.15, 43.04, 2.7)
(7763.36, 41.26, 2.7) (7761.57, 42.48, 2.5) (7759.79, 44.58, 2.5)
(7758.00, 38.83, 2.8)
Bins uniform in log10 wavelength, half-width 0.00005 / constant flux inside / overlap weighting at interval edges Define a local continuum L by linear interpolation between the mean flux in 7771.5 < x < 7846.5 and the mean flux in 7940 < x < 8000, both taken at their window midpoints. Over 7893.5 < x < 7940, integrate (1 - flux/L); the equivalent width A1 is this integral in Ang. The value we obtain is 1.5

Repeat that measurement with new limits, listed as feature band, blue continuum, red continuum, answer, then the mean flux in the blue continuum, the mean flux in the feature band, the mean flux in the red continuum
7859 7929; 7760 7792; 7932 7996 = 1.19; 43.8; 42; 42.2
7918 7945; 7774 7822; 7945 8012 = 1.03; 43.2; 41.1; 42.6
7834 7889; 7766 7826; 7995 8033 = 0.73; 43.4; 42.6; 42.7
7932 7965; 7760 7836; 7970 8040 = 1.12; 42.7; 41.4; 42.9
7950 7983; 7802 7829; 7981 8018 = -1.40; 43.2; 43.8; 41.8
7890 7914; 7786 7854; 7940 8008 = 0.28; 42.5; 41.9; 42.4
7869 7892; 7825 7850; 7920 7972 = -0.94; 41.5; 43.4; 41.8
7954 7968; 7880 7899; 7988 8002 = -0.41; 43.4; 43.4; 41.6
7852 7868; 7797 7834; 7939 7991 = 0.08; 42.1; 42.1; 42.7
